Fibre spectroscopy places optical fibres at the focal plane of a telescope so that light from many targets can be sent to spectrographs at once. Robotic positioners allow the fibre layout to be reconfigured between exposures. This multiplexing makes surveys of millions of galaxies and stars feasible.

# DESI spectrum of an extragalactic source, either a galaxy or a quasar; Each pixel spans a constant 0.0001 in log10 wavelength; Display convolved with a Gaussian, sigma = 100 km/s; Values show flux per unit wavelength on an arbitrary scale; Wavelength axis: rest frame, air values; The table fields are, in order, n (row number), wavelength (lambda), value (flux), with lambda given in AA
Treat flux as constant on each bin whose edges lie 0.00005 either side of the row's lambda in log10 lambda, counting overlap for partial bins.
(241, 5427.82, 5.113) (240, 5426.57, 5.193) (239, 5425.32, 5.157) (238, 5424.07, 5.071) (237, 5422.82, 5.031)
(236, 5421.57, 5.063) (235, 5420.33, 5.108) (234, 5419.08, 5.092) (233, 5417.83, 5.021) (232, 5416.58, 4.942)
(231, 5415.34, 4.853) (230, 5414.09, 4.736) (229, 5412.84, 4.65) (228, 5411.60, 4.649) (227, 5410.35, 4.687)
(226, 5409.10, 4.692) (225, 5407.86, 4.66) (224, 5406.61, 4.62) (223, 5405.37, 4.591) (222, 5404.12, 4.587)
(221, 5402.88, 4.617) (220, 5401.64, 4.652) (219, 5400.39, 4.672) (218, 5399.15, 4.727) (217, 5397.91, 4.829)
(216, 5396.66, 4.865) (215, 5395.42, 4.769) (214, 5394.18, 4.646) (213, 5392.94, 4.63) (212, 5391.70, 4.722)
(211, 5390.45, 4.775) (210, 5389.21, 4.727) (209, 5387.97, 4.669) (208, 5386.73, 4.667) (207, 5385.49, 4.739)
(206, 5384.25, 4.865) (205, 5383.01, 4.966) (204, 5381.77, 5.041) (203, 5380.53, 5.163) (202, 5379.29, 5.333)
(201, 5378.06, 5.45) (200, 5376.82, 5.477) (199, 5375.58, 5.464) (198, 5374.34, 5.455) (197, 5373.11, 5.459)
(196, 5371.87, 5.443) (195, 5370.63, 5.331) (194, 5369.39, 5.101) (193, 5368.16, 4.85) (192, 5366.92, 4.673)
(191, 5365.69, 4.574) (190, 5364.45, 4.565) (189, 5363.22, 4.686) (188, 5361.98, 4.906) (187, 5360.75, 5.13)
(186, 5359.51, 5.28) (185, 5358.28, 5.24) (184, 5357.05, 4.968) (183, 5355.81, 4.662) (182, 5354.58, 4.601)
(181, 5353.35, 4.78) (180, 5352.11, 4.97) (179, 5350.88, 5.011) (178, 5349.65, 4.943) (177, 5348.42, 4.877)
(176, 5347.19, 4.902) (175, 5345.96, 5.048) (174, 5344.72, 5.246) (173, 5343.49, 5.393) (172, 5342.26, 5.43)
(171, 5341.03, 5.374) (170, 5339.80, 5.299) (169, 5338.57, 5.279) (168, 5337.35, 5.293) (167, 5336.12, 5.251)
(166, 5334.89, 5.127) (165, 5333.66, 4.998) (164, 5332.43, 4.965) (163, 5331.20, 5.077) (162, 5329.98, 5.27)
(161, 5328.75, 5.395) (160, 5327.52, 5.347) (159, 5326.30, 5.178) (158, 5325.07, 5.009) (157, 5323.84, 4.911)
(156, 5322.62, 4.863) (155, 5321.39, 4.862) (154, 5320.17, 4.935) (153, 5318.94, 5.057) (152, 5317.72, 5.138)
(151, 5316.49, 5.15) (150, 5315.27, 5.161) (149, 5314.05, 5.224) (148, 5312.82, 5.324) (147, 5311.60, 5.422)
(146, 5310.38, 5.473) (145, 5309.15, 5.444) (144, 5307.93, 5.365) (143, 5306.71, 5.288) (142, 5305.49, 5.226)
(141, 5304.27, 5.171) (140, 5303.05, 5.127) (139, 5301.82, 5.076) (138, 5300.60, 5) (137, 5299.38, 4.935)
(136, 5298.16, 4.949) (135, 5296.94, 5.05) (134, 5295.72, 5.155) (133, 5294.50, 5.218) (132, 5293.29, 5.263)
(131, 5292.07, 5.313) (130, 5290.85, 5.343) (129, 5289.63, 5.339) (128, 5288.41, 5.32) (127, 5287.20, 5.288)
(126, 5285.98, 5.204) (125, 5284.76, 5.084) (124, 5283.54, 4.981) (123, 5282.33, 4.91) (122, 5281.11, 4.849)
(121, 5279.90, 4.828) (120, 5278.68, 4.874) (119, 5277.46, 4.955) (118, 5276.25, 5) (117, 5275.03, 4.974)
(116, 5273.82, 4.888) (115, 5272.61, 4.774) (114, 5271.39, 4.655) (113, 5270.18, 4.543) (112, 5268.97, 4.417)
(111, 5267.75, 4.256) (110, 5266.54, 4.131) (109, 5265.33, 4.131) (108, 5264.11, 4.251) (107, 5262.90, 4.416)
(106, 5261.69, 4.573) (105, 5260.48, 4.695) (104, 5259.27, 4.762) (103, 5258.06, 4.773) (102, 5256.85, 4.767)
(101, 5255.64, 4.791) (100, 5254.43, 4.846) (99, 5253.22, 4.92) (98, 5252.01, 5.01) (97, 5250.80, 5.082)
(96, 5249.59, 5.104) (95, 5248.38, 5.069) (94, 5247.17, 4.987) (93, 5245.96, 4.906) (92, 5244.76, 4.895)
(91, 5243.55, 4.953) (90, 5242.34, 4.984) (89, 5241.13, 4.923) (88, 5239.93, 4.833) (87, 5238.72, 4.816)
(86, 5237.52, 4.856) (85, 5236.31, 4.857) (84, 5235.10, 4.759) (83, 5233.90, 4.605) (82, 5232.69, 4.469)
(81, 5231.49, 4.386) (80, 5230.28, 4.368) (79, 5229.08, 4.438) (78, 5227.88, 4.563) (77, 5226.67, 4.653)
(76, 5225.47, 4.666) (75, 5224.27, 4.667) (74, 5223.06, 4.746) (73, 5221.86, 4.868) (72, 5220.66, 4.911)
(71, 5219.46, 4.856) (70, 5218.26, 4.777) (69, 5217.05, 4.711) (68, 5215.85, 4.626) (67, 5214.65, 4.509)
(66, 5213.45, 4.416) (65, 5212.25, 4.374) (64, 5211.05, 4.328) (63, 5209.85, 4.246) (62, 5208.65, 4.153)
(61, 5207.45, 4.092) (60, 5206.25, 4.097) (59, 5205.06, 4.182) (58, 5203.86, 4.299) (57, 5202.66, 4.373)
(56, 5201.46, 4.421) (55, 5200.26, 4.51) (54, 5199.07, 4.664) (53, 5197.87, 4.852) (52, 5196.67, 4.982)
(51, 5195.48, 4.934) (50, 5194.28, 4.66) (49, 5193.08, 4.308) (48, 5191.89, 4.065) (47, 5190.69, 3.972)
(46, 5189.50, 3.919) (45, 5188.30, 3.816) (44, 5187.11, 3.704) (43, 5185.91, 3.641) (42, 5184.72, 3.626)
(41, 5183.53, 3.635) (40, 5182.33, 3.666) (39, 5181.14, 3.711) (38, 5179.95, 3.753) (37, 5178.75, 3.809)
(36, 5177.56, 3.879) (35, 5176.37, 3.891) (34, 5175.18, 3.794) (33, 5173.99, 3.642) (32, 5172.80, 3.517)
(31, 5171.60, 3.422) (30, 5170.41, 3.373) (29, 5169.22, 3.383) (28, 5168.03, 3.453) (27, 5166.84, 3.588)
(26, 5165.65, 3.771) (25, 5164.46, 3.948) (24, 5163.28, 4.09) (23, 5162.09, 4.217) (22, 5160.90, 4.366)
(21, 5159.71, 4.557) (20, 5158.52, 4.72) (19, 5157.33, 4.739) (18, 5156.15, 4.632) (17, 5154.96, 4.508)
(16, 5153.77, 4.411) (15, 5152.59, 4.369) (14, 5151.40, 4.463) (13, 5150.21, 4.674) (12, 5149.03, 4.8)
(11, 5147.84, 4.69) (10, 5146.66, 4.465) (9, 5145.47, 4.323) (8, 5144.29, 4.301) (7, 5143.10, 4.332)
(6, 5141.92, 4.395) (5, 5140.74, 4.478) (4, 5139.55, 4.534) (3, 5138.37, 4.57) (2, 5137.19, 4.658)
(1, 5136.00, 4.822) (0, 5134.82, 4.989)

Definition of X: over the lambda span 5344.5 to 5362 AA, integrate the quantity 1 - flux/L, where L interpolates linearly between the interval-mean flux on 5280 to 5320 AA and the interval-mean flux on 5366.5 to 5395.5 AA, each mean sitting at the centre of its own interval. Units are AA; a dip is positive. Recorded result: 0.4 AA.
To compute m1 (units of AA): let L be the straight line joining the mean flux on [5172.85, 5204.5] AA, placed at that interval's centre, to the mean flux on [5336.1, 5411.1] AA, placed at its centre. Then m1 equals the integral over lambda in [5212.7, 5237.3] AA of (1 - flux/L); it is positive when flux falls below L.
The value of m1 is -2.2 AA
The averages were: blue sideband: 4.09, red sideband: 4.95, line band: 4.64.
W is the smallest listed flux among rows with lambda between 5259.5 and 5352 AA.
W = 4.131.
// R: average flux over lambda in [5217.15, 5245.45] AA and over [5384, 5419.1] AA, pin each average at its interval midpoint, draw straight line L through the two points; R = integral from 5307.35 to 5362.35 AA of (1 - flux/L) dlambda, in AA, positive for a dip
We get -4.6 AA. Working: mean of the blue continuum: 4.73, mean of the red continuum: 4.73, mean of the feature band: 5.12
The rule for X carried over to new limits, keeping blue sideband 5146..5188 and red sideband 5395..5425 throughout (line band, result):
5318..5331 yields -1.6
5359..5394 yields -2.3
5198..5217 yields -1.0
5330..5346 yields -2.3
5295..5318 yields -3.7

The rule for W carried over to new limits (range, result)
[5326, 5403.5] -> 4.565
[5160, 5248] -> 3.373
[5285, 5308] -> 4.935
